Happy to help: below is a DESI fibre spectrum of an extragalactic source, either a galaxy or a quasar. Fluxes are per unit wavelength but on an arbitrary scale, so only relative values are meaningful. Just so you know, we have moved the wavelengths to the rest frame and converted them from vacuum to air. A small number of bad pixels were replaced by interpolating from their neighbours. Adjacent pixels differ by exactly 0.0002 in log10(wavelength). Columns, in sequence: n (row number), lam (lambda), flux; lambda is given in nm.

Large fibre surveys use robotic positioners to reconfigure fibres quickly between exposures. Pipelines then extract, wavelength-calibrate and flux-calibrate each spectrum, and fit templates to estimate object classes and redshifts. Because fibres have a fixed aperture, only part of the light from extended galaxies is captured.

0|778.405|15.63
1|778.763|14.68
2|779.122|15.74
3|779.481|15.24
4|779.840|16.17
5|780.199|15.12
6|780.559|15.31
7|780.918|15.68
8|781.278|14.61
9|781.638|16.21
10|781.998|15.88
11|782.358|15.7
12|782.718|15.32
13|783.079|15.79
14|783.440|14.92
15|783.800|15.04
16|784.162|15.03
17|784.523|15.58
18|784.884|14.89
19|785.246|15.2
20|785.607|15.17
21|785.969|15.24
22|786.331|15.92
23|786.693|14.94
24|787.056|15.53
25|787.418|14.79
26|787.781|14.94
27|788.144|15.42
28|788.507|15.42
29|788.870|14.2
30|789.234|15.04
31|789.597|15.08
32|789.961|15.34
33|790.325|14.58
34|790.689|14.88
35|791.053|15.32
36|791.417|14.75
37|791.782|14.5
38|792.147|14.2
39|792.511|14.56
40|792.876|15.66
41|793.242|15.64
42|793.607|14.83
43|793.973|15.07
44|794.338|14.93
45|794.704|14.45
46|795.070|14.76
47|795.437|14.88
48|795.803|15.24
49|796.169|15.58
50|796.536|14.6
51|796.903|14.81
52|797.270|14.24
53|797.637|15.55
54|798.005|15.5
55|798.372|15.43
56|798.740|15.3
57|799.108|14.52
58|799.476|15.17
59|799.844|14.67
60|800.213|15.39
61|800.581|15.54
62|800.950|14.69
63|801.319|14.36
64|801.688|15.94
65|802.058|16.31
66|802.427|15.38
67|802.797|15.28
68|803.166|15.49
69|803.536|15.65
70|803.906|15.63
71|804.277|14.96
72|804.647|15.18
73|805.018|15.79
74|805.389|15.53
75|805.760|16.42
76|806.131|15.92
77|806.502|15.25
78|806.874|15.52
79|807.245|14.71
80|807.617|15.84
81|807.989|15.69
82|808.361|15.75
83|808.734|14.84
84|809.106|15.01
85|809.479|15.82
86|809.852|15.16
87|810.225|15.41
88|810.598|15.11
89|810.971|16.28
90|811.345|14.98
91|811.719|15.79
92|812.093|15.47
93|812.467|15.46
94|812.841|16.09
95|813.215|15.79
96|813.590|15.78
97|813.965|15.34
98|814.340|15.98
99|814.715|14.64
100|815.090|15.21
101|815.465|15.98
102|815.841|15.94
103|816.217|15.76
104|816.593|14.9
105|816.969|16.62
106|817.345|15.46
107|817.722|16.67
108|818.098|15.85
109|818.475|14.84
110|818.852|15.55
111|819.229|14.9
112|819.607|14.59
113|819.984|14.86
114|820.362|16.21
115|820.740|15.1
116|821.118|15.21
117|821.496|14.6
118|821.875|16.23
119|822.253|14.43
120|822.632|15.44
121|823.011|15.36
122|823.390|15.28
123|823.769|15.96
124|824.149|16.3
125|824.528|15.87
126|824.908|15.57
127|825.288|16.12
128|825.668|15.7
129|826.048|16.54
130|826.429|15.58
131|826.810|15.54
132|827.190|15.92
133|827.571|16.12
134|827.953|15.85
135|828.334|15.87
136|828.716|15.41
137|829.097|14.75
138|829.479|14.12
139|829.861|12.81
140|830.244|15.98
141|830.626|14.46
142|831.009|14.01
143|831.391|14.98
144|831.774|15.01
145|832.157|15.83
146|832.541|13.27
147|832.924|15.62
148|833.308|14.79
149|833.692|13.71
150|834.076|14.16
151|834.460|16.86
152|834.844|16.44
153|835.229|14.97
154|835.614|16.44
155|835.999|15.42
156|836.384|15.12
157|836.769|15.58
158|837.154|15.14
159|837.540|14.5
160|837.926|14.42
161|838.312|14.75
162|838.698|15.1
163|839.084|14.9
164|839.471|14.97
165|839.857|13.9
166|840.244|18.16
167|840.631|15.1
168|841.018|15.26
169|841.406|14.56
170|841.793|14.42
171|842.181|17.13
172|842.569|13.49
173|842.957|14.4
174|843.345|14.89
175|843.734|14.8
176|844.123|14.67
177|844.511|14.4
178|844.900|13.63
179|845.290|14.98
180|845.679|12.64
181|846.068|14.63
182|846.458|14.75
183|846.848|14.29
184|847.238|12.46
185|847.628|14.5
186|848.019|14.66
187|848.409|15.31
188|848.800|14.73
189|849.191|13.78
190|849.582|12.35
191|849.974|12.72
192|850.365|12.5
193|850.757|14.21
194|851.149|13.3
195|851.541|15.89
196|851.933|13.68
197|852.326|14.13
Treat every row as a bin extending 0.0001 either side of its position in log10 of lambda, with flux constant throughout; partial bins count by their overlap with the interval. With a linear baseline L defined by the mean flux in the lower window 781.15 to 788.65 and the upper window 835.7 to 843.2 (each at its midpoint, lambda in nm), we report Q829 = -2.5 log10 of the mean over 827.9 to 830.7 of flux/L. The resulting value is 0.02 mag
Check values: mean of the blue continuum 15.3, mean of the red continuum 15.1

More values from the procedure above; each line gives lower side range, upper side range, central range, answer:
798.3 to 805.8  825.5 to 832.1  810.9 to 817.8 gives -0.026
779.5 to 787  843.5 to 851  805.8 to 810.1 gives -0.043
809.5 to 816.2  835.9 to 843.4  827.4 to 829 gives -0.033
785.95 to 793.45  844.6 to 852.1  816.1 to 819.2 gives -0.082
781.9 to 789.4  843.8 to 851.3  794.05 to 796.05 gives 0.010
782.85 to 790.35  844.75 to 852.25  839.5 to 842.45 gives -0.098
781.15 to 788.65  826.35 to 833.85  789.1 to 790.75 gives 0.021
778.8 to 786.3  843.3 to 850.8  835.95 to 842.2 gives -0.071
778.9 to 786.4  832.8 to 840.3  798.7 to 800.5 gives 0.023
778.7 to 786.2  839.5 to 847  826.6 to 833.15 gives -0.011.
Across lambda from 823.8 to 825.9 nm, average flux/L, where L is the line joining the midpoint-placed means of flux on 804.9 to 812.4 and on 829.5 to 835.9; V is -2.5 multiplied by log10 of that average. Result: -0.06 mag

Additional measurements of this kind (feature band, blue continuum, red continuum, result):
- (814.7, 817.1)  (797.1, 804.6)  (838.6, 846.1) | -0.04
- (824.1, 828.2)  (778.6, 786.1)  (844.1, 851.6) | -0.11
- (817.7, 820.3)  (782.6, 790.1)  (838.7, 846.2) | -0.02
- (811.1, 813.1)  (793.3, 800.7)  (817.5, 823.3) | -0.03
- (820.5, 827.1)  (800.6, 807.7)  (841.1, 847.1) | -0.04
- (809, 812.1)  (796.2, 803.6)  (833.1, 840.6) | -0.02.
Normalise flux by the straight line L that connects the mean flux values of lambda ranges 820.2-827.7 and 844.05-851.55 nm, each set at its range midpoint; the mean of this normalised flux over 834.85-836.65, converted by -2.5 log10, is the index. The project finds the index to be -0.05 mag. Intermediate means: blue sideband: 15.6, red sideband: 14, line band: 15.6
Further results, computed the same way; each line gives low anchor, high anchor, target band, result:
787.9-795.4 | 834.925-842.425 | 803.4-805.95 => -0.040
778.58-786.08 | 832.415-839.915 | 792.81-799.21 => 0.016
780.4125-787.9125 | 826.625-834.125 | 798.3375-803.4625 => -0.005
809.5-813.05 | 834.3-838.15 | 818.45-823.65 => 0.022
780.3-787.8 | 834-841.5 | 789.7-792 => 0.031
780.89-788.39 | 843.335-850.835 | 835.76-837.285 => -0.082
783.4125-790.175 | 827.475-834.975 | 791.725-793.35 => 0.015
